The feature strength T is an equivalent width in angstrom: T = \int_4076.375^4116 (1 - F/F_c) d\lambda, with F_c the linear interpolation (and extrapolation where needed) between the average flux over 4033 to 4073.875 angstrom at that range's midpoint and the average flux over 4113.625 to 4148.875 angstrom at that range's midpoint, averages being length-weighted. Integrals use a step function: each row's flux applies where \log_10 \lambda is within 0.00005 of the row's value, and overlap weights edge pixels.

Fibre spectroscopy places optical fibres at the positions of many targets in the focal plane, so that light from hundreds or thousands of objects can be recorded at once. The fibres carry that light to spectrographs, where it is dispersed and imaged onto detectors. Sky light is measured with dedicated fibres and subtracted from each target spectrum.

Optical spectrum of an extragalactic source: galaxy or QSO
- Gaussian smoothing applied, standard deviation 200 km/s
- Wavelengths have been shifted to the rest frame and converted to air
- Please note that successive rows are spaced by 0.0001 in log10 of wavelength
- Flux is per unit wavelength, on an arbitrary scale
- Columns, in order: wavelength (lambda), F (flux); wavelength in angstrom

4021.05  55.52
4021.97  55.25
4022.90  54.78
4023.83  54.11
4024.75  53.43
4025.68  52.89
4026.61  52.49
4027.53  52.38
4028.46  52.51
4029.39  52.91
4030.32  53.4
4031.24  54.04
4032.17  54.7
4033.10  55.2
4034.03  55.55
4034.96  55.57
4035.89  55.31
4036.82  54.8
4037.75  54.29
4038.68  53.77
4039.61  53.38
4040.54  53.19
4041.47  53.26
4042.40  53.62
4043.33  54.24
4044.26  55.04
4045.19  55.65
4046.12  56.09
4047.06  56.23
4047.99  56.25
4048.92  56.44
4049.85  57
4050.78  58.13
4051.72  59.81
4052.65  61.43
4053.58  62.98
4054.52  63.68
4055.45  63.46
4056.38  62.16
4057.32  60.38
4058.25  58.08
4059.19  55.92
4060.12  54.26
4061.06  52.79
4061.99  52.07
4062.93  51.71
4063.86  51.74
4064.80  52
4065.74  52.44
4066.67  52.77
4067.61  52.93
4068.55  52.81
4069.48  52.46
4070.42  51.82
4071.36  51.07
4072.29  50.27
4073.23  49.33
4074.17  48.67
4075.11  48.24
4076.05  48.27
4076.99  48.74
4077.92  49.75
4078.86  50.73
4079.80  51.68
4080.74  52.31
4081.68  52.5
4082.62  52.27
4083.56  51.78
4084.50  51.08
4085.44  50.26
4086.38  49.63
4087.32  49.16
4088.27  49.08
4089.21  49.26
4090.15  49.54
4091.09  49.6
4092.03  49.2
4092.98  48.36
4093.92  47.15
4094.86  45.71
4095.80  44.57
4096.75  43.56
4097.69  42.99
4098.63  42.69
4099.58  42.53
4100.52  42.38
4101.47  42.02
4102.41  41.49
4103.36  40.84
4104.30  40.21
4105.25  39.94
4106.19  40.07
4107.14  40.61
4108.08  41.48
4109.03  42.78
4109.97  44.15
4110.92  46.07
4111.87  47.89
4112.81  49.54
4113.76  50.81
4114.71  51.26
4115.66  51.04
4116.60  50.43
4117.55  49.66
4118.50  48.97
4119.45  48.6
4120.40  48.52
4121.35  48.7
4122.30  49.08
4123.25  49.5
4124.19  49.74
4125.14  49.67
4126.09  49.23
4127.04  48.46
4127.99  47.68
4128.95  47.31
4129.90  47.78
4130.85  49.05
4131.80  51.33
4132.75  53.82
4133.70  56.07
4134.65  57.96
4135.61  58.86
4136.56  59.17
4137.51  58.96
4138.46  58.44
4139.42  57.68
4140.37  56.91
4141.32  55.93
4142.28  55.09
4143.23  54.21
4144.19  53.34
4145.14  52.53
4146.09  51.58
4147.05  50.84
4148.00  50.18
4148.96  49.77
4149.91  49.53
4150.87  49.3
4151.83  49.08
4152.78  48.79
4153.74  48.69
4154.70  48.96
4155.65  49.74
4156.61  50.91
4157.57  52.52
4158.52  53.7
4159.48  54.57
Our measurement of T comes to 4.97 angstrom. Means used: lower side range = 55.2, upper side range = 52.1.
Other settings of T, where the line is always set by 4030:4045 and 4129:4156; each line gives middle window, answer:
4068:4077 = 0.6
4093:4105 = 2.3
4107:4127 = 1.9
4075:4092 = 1.1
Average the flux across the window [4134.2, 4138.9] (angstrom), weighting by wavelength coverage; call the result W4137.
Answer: 58.7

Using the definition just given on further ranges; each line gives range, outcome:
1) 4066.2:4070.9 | 52.6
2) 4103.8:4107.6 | 40.2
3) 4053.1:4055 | 63.3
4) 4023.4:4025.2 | 54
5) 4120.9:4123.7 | 49.1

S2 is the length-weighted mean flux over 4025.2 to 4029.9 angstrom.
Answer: 52.6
